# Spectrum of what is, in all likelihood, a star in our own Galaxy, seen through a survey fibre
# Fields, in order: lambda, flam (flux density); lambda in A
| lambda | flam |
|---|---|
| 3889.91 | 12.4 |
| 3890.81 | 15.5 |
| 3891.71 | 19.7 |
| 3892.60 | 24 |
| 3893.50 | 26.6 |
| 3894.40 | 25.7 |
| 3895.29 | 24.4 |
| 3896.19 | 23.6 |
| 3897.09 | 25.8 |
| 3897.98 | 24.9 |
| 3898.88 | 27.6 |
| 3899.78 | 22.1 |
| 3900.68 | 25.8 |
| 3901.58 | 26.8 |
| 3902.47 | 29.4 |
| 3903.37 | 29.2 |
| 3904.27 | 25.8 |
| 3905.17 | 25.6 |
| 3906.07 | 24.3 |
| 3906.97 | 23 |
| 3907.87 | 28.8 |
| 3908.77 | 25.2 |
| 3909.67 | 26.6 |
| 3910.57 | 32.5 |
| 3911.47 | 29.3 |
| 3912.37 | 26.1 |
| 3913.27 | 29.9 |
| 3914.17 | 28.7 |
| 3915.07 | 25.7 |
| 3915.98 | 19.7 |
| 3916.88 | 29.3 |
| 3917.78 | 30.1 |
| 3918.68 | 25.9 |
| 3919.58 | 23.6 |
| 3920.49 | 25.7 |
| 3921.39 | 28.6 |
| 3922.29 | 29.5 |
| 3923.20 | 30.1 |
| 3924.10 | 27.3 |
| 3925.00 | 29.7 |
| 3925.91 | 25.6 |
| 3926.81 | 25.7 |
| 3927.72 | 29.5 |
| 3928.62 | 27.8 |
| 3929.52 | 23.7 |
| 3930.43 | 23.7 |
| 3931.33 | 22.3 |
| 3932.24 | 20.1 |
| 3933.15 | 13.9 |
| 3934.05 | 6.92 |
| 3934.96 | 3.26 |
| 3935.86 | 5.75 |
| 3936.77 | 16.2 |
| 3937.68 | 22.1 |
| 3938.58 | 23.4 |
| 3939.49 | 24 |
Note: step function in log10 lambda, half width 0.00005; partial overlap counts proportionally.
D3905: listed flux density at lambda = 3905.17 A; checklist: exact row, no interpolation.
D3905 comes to 25.6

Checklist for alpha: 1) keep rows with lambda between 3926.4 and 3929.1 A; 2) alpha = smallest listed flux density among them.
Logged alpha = 25.7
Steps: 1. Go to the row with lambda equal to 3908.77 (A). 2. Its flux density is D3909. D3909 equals 25.2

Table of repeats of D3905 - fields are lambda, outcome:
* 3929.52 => 23.7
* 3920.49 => 25.7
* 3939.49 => 24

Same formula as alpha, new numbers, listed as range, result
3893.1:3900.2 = 22.1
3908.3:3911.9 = 25.2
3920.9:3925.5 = 27.3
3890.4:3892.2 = 15.5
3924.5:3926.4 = 25.6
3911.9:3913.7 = 26.1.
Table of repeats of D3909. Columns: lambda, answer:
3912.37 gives 26.1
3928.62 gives 27.8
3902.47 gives 29.4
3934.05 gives 6.92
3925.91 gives 25.6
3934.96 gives 3.26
